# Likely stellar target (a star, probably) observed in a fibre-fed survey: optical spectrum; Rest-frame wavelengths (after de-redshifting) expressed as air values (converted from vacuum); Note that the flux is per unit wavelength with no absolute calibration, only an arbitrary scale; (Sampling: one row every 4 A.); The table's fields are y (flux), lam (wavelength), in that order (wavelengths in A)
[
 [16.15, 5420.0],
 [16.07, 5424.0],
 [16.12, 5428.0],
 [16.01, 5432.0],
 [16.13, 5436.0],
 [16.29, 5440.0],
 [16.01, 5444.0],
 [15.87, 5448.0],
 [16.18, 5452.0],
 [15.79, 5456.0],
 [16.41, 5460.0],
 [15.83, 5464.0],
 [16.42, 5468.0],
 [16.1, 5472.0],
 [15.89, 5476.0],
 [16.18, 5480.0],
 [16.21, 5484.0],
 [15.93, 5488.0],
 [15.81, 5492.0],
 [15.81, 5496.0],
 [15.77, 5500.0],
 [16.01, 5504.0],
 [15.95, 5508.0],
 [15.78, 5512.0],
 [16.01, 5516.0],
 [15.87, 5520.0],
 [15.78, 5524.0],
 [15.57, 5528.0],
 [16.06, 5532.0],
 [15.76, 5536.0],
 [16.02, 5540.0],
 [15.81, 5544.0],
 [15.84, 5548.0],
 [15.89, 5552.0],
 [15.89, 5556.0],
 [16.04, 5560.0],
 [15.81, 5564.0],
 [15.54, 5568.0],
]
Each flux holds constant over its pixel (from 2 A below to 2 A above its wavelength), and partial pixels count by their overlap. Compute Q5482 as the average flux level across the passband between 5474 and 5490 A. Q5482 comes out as 16.1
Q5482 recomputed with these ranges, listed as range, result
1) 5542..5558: 15.9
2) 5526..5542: 15.9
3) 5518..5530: 15.7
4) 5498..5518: 15.9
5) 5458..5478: 16.1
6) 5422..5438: 16.1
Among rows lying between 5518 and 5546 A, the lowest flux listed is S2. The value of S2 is 15.57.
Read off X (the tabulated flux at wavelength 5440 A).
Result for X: 16.29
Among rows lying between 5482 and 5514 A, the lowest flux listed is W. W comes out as 15.77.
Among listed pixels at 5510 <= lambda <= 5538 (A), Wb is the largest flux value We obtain 16.06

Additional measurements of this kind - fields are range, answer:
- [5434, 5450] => 16.29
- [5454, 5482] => 16.42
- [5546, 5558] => 15.89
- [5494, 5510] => 16.01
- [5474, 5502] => 16.21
